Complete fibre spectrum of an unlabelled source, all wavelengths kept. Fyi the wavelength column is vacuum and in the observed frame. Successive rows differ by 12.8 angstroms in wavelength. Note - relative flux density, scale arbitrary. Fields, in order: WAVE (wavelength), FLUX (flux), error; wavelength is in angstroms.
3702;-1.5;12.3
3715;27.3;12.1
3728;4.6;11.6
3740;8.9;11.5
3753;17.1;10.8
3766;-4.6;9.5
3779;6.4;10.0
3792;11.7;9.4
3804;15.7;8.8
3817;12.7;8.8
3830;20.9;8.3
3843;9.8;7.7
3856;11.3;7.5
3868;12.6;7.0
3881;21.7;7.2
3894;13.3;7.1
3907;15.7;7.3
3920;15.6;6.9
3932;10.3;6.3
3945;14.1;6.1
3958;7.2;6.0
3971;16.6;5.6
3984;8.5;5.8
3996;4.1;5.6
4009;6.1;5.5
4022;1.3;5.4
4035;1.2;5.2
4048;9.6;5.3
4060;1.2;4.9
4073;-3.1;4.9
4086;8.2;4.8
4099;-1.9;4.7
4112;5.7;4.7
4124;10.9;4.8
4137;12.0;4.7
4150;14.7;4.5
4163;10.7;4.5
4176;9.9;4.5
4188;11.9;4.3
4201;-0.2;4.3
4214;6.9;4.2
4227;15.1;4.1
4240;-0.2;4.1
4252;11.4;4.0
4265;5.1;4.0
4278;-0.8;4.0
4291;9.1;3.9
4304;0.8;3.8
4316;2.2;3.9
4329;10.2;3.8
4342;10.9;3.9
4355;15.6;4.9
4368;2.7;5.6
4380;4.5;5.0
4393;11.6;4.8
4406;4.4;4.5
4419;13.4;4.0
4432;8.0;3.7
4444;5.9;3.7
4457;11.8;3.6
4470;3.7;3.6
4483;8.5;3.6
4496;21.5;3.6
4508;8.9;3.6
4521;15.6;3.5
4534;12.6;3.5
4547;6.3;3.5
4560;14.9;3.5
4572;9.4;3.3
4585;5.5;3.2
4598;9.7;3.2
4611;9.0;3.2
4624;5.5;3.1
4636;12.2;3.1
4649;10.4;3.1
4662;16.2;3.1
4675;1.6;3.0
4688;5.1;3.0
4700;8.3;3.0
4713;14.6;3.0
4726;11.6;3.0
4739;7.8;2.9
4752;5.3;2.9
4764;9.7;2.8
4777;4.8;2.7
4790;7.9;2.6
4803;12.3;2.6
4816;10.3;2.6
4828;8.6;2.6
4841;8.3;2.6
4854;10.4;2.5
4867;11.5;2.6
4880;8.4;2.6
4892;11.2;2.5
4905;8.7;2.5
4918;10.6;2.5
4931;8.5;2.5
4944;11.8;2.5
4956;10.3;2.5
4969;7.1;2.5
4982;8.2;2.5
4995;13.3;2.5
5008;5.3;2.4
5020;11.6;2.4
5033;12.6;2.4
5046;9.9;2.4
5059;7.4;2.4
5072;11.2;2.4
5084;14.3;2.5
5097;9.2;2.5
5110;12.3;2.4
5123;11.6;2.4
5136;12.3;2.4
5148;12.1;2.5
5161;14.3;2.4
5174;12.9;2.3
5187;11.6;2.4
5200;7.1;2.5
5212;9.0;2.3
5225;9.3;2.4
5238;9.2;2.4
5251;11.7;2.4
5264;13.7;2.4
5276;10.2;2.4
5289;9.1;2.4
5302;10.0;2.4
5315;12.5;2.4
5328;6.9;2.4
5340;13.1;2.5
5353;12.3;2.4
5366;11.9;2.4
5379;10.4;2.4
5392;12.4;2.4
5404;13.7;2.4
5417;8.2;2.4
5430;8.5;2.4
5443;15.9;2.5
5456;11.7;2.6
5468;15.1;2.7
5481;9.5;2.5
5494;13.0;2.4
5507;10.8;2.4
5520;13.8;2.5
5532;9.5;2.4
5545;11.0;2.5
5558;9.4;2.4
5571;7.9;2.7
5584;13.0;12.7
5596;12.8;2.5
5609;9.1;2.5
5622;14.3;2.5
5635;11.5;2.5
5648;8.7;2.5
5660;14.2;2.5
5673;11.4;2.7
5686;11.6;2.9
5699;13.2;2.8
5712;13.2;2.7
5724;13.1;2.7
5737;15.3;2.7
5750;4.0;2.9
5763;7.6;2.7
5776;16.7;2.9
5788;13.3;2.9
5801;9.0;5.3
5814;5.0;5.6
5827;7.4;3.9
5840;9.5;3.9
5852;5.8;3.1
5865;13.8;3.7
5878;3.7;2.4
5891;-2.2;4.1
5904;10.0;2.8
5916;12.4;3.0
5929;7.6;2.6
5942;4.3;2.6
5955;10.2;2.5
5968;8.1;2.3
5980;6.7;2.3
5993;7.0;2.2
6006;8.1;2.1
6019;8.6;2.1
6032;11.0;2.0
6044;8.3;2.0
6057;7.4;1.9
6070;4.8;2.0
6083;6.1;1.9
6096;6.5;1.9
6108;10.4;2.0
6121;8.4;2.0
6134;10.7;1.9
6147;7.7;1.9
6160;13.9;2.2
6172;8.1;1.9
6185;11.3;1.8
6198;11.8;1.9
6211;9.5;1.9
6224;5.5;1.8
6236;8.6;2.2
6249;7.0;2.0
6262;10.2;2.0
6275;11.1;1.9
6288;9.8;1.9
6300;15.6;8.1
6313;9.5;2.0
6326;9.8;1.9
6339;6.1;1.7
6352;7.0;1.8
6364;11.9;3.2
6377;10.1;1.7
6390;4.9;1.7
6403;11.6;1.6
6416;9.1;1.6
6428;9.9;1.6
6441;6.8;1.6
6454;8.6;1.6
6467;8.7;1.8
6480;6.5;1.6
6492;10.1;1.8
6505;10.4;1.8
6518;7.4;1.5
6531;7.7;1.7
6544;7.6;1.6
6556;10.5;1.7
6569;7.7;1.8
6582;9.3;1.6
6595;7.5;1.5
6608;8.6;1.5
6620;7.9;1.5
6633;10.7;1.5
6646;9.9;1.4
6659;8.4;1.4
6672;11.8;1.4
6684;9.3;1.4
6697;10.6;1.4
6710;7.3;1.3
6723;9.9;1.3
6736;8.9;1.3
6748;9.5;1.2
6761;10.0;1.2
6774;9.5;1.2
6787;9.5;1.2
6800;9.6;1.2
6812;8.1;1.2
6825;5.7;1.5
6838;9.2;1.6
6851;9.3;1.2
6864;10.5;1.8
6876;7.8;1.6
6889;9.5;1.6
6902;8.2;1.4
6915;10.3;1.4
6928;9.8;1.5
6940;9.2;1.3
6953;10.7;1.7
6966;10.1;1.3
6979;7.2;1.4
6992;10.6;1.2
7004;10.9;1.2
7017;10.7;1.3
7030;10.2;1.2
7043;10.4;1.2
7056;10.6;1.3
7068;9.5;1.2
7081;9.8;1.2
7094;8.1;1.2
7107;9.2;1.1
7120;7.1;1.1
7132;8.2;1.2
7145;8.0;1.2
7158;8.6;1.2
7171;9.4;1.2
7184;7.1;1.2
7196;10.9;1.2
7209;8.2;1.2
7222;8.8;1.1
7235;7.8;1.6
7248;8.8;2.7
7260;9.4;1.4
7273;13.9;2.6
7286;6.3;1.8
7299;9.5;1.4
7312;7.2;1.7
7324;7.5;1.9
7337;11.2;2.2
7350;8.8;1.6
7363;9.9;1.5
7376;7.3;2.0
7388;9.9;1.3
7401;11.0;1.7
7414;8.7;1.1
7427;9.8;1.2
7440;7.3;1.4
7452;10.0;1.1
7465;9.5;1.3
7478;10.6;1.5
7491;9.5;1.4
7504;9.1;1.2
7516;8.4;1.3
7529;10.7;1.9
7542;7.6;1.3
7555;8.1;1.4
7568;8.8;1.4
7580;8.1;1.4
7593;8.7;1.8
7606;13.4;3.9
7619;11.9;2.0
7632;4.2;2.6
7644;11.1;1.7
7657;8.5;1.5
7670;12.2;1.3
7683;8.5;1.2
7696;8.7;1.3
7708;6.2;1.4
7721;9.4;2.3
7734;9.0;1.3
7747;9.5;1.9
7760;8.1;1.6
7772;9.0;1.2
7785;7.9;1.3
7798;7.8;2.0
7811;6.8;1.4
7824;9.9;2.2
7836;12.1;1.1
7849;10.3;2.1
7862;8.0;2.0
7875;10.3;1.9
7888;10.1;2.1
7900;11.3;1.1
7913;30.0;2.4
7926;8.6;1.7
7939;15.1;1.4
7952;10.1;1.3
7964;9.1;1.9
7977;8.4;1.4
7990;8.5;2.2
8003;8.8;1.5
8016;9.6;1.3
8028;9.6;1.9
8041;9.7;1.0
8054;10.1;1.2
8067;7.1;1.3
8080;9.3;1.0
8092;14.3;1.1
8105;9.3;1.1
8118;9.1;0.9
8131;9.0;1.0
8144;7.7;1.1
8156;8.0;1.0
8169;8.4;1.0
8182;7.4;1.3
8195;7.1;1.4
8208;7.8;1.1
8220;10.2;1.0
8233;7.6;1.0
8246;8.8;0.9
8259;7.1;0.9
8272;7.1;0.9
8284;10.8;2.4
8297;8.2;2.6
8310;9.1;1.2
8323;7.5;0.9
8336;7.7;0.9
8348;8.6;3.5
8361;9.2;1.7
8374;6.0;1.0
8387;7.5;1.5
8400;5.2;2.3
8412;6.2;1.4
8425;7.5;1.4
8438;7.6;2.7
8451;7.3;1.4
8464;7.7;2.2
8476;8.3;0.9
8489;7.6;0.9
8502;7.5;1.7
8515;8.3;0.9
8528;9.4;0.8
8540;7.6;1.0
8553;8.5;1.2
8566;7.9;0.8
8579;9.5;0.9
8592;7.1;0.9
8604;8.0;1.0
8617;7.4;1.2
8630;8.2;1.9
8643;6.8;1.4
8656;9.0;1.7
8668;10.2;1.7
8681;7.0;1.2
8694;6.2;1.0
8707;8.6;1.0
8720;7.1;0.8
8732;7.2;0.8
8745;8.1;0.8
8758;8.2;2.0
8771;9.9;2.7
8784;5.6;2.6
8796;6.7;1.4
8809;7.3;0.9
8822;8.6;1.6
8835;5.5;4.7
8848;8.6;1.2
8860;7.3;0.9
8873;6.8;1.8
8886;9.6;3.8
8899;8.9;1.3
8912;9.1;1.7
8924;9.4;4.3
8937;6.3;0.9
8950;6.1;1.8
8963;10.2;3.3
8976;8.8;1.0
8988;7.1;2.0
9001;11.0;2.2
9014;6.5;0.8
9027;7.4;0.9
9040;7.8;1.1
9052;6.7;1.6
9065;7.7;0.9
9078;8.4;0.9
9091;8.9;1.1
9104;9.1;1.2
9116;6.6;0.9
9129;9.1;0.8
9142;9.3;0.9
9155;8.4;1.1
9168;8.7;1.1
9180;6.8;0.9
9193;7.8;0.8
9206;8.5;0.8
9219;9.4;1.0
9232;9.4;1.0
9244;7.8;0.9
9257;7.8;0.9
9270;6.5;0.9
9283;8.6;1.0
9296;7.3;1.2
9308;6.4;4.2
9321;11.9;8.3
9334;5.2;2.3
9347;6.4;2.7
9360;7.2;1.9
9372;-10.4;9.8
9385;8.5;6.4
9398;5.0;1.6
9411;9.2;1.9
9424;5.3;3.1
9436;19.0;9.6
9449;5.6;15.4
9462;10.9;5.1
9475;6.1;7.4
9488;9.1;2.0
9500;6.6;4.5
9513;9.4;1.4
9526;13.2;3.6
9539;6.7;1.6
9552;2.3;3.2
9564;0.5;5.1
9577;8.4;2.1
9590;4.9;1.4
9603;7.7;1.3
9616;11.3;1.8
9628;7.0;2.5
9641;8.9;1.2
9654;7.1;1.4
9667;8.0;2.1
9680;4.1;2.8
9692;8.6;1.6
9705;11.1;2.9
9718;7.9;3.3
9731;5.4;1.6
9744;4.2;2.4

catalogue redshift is 0.205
